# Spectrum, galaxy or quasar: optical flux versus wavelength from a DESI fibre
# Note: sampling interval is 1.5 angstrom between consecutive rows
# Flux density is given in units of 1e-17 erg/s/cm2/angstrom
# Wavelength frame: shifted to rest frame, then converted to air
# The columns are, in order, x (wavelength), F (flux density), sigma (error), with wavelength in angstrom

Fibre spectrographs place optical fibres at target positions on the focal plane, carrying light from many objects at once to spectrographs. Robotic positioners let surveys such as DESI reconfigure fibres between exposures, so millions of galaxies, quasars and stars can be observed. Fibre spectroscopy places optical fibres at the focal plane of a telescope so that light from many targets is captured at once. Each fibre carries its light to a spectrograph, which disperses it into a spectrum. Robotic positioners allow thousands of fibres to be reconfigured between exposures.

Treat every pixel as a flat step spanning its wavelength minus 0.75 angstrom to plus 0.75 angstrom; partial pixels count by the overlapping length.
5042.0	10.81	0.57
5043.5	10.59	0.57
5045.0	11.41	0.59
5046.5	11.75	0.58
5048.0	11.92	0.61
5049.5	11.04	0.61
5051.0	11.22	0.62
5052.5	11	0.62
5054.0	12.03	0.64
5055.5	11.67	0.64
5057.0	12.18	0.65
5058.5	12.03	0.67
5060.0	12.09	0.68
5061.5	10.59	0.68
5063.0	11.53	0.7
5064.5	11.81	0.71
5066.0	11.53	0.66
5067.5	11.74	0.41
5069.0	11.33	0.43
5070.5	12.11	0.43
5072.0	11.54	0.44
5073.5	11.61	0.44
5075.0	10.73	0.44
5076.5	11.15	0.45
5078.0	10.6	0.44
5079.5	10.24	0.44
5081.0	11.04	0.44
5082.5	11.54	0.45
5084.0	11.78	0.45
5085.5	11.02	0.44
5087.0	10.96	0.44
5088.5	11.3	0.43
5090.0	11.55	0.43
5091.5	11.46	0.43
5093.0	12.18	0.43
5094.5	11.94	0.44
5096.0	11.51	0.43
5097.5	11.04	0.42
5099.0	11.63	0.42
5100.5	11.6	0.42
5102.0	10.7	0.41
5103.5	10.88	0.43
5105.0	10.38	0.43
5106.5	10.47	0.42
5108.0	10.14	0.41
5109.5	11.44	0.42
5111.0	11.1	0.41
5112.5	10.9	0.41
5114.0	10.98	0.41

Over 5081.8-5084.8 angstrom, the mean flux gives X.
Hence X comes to 11.7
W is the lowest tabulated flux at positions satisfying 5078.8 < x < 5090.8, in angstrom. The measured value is 10.24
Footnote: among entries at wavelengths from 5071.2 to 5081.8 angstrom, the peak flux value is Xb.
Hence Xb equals 11.61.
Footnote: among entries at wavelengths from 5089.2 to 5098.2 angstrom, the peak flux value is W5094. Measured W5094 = 12.18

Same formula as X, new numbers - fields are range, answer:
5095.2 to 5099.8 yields 11.4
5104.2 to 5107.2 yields 10.4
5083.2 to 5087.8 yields 11.3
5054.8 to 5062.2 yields 11.7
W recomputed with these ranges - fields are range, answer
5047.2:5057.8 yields 11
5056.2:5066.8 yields 10.59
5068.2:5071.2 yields 11.33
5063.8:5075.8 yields 10.73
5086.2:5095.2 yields 10.96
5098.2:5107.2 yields 10.38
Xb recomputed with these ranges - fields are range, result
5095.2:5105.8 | 11.63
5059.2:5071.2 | 12.11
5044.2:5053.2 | 11.92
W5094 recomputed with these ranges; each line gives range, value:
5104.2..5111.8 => 11.44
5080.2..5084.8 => 11.78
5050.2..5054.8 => 12.03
